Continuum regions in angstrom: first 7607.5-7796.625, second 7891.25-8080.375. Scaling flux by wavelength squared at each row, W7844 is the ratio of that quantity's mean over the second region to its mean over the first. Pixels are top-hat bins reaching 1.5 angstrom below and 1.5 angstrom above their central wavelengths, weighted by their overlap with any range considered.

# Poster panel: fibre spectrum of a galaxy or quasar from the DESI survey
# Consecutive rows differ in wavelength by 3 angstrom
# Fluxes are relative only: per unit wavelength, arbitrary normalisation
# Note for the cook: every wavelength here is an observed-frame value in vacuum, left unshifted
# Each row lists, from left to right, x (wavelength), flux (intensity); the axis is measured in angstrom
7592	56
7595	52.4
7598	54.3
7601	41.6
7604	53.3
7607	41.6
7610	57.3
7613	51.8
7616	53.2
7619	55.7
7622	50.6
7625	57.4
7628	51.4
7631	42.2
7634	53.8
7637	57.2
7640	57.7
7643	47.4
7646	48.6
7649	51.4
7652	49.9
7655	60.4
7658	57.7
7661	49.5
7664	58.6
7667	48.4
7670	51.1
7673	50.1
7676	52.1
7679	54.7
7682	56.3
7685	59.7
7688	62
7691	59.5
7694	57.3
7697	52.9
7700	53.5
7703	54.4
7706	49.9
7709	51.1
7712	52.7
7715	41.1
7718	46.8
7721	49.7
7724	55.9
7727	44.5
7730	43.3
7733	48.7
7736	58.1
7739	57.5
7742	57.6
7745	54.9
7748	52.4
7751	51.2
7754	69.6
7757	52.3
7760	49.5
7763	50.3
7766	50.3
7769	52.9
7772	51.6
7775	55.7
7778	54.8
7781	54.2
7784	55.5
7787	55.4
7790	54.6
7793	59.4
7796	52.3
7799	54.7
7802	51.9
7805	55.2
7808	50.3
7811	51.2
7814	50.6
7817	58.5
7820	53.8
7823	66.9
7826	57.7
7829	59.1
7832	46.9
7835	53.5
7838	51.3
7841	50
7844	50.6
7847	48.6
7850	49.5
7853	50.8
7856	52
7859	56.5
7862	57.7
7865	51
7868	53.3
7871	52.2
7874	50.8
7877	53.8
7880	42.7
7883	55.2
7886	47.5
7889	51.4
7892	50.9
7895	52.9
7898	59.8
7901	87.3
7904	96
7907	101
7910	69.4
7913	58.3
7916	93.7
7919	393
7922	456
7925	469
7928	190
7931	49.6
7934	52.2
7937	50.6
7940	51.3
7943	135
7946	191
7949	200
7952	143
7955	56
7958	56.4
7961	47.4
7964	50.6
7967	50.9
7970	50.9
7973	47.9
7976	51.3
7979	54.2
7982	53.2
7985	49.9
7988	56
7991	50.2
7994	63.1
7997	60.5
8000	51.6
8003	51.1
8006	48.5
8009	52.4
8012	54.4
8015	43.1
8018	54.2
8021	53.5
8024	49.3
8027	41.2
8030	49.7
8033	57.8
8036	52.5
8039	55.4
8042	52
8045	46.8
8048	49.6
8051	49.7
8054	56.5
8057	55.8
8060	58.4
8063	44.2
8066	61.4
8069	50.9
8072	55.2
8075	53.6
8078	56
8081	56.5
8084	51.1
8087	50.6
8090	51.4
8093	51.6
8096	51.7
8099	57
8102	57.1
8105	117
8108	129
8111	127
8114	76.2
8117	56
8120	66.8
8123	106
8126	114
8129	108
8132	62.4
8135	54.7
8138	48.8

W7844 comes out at 1.67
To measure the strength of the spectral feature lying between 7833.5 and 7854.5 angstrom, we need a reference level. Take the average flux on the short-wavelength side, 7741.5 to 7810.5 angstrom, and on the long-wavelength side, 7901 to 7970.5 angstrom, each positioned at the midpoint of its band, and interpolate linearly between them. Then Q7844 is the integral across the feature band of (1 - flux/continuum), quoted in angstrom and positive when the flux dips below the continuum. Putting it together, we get 9.0 angstrom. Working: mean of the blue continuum 54.1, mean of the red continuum 135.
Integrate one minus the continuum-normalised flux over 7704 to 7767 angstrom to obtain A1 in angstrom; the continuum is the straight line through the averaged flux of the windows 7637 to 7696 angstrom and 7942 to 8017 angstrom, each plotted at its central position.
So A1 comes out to 6.6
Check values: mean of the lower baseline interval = 54.4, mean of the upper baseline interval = 70.2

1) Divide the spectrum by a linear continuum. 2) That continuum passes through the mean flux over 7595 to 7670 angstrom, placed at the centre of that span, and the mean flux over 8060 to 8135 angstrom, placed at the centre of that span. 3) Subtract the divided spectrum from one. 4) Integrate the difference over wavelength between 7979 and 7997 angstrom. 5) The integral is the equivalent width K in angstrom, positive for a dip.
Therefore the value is 3.1 angstrom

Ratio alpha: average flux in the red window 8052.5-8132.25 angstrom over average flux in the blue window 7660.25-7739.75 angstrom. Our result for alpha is 1.33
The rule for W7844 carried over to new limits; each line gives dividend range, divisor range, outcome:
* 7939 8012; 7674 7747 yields 1.44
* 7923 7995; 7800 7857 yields 1.89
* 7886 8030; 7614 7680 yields 1.90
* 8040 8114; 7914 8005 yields 0.58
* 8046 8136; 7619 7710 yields 1.41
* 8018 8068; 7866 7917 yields 0.86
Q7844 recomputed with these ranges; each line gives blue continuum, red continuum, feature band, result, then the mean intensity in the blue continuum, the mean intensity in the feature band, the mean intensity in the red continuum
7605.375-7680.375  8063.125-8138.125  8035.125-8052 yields 4.3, 52.4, 51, 70.7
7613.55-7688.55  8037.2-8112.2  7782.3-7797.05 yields 0.1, 53.4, 55.5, 61.5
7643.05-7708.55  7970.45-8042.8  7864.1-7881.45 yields 0.7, 54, 50.6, 52.2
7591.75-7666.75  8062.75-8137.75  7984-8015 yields 6.2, 52.3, 53.3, 70.7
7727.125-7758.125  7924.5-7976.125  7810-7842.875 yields 8.5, 54.1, 54.5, 102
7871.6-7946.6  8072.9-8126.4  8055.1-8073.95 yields 6.2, 119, 54.3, 72.8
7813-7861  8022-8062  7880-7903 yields -2.0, 53.6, 57.7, 51.8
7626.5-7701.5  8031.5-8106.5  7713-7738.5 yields 2.4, 53.7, 48.9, 56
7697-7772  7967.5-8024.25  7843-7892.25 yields 0.7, 52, 51.5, 52.4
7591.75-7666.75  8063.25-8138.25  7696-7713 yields 0.9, 52.3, 52.4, 70.7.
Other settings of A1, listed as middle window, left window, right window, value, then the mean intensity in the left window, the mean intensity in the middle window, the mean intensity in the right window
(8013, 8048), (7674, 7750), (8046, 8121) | 6.48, 53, 50.5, 63.5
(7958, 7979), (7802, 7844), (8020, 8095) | 0.95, 54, 50.6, 52.4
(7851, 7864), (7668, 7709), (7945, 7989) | 2.65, 54.7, 53.9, 76.2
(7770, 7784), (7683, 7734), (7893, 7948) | 4.83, 52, 54.2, 147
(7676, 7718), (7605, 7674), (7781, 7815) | -0.83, 52.3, 53.9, 53.8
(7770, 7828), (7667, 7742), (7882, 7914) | 4.38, 52.6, 55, 66.6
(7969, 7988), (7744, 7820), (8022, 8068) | 0.32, 54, 51.6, 52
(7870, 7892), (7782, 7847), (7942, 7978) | 6.12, 54.1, 50.5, 88.9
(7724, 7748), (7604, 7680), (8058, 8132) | 1.66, 52.4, 52.3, 70.8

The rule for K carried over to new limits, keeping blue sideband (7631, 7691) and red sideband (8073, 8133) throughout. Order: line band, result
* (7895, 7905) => -1.7 angstrom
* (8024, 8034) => 3.1 angstrom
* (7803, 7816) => 1.9 angstrom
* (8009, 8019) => 2.8 angstrom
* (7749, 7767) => 1.4 angstrom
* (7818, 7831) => 0.6 angstrom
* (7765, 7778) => 1.4 angstrom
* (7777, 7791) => 1.1 angstrom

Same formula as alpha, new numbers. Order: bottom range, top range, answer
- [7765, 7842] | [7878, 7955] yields 2.36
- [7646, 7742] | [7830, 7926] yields 1.74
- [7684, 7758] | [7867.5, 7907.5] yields 1.13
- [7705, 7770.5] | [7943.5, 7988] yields 1.53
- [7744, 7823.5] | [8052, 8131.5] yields 1.28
